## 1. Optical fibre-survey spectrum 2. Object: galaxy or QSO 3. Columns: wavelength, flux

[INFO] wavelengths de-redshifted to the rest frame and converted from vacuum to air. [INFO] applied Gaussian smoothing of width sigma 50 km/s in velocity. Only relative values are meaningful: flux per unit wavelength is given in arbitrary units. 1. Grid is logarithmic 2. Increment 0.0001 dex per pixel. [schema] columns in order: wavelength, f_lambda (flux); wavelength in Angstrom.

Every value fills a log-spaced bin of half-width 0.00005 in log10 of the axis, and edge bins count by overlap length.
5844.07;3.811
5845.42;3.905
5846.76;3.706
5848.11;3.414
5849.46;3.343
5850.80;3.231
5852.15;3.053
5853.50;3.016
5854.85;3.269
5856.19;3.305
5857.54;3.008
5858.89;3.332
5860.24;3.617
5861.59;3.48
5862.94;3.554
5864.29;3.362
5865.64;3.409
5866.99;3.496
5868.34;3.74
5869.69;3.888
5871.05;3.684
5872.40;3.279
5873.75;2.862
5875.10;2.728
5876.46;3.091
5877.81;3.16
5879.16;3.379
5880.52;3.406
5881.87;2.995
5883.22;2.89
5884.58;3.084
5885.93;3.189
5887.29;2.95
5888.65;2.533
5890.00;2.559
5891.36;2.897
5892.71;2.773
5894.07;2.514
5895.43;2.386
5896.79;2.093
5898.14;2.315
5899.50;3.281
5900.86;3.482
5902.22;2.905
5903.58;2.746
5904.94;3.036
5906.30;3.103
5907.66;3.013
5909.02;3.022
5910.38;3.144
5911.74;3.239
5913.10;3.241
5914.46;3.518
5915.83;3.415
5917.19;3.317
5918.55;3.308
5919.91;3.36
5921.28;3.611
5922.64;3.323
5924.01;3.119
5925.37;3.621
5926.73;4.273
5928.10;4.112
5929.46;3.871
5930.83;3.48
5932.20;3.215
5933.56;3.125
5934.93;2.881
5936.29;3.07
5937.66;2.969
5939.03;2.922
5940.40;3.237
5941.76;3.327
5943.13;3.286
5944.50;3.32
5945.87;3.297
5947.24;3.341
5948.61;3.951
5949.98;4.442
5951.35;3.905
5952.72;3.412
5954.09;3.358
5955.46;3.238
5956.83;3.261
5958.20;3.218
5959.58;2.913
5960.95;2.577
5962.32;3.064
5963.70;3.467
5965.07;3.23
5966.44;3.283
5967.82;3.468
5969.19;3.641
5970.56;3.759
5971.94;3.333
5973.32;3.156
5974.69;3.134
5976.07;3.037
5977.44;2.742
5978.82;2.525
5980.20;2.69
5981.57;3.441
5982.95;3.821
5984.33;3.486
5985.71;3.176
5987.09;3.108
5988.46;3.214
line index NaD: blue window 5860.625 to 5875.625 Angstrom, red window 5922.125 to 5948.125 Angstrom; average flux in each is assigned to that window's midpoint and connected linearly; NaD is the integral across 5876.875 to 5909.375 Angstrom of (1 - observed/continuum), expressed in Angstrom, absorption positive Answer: 4.7 Angstrom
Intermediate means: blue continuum 3.42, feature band 2.91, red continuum 3.36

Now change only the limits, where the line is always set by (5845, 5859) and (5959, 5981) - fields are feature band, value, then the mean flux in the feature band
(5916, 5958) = -3.27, 3.43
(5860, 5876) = -0.60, 3.41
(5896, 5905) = 1.17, 2.82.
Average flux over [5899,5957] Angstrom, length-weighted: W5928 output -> 3.35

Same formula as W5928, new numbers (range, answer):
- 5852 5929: 3.19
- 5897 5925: 3.16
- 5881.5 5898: 2.72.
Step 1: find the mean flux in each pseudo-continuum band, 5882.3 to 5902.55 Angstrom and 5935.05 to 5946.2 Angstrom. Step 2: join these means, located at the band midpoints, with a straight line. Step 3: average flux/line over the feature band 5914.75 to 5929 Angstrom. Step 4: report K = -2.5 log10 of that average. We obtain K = -0.18 mag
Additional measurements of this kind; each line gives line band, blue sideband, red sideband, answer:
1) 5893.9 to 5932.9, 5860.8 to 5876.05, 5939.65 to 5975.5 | 0.05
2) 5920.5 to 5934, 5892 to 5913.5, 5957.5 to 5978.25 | -0.19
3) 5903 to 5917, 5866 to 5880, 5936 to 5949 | 0.05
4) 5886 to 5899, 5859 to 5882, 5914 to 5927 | 0.30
